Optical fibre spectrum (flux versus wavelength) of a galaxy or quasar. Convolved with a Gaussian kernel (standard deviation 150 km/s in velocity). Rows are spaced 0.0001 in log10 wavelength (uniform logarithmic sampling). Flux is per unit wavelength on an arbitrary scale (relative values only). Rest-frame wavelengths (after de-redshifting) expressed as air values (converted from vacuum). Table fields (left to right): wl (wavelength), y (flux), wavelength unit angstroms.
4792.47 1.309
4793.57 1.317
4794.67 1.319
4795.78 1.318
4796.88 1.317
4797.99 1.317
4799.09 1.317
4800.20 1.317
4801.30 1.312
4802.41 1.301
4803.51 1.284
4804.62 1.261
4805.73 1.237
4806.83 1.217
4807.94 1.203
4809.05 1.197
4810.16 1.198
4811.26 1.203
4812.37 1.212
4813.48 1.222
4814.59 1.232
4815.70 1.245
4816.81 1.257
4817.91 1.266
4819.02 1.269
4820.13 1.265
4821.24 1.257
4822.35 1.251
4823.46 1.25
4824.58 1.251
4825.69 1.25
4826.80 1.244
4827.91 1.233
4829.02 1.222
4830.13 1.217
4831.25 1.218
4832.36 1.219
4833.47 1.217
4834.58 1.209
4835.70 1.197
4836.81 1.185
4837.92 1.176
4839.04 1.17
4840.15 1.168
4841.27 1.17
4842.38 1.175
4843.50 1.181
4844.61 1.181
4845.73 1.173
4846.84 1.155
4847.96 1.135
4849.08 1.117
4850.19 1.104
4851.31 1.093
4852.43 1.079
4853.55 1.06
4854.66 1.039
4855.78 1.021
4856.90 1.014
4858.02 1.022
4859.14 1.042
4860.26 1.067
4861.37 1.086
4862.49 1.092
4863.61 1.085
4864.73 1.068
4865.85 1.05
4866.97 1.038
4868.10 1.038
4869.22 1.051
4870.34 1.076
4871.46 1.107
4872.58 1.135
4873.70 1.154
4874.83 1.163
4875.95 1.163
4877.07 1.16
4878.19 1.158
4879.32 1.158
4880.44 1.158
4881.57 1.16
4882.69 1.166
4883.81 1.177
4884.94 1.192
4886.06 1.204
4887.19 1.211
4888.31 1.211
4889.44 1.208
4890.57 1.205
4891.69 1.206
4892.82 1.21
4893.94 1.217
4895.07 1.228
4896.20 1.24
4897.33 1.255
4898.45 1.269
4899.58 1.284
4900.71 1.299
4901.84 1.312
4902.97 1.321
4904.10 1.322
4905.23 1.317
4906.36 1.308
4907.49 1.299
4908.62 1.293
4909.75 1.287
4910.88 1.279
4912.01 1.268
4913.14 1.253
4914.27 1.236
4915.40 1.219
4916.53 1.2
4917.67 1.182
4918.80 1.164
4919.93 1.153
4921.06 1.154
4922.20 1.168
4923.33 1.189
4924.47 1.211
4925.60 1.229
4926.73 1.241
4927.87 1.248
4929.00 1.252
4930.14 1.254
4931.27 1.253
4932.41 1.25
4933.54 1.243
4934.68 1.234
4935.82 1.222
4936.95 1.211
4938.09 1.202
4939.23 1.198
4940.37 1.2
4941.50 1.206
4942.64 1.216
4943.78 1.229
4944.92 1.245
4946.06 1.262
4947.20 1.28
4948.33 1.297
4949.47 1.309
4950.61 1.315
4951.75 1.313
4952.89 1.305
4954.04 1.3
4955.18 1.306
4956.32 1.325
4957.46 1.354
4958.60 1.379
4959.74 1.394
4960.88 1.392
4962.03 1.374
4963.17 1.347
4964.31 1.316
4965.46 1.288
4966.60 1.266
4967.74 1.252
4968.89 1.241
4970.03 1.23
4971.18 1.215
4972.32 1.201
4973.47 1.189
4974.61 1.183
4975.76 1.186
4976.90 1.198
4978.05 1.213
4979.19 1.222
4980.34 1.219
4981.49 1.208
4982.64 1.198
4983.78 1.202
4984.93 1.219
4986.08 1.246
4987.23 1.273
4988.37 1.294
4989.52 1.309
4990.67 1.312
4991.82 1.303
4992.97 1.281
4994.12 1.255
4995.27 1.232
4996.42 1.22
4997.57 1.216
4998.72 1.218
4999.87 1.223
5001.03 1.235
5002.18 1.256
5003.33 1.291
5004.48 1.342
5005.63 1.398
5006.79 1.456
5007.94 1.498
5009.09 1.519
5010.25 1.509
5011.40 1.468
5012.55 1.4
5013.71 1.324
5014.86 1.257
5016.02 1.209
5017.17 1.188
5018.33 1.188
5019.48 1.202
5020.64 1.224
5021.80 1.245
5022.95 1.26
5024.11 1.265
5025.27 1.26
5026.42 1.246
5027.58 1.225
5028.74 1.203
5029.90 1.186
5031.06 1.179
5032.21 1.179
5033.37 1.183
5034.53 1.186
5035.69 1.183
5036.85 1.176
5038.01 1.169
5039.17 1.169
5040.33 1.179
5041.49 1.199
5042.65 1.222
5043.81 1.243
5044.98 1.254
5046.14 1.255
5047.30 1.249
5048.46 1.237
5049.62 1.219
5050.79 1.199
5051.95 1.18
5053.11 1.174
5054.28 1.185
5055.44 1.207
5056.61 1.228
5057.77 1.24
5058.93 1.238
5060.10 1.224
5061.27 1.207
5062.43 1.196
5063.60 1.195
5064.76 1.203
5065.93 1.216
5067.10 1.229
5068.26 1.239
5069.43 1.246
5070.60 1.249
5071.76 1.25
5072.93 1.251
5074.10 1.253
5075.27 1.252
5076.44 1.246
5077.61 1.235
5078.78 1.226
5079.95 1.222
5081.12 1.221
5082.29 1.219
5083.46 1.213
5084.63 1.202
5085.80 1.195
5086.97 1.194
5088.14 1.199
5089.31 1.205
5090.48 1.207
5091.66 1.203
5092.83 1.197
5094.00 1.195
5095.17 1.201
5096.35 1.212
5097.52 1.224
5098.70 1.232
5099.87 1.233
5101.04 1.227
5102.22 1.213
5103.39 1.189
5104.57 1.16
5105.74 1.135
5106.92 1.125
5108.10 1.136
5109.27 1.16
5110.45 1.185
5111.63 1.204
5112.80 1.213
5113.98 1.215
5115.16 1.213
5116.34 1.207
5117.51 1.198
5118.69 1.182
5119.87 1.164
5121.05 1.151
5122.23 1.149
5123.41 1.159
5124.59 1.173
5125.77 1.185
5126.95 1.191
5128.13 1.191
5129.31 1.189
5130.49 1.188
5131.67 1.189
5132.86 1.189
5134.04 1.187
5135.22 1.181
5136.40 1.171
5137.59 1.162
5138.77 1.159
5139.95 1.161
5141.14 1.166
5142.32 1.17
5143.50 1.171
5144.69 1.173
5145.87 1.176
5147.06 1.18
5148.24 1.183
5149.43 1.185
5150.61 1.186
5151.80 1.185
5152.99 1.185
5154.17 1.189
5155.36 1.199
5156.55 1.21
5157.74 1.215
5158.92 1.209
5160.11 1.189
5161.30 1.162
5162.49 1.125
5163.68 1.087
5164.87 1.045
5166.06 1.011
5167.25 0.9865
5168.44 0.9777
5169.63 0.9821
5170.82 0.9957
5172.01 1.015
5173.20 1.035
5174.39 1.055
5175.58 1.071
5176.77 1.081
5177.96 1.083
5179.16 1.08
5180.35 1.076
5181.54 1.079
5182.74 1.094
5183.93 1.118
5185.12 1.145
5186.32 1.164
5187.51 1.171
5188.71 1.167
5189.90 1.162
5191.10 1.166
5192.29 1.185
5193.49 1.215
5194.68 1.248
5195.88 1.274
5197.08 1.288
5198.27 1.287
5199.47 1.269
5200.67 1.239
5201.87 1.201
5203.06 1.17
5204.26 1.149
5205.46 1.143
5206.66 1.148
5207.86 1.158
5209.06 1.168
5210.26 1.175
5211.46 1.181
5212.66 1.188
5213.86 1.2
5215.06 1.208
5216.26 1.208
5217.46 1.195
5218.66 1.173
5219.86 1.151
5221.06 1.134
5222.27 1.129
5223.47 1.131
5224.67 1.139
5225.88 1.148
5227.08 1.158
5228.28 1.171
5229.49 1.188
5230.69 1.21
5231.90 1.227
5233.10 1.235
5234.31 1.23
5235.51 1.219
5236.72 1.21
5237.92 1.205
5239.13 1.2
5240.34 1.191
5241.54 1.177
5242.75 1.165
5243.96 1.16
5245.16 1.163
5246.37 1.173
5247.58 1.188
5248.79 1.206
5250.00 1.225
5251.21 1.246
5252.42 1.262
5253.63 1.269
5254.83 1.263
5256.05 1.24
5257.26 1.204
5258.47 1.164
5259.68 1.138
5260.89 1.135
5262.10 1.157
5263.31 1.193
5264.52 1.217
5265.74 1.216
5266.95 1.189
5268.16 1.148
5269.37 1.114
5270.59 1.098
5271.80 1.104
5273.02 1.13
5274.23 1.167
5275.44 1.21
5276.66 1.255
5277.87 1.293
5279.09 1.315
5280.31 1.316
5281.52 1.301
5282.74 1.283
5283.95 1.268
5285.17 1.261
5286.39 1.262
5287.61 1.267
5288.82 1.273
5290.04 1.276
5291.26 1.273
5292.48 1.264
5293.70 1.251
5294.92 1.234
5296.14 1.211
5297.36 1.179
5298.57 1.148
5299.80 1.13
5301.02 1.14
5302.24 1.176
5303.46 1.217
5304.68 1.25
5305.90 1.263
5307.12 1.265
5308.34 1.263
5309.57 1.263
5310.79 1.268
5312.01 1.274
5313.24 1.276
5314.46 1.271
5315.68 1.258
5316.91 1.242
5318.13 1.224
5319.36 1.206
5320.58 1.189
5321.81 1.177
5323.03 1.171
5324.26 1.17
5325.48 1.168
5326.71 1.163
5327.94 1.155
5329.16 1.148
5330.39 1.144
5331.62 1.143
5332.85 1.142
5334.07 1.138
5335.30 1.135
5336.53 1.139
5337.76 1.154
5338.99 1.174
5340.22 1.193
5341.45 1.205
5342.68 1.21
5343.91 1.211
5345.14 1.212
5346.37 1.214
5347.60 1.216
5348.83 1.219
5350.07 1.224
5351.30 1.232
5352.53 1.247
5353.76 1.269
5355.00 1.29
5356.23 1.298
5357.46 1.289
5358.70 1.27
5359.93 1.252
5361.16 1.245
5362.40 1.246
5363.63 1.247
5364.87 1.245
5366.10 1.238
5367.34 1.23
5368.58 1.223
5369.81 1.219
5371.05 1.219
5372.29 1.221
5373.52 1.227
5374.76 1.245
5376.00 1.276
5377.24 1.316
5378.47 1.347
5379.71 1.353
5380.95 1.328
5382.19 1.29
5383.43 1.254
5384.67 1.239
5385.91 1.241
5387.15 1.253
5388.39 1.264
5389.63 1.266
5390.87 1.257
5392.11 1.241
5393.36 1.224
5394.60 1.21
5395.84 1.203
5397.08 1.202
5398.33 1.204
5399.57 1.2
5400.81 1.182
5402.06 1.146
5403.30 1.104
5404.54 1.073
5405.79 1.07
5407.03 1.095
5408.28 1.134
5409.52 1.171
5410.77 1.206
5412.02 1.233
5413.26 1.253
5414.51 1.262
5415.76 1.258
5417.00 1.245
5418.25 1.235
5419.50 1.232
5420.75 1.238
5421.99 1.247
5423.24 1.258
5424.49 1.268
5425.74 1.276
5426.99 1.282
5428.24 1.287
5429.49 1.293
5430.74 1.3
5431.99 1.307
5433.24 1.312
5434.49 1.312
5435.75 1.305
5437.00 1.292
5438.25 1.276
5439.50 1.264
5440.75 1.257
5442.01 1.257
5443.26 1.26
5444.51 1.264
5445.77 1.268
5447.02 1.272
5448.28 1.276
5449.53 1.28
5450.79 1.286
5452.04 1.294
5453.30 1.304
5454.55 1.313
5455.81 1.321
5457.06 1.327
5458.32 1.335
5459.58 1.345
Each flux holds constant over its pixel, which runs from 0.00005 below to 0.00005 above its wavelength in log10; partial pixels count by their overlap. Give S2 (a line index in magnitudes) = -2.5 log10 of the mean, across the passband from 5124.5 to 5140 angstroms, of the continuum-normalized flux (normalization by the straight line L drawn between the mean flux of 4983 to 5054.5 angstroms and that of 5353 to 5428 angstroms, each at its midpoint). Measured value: 0.06 mag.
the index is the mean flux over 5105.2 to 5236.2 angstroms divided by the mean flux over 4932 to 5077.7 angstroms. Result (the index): 0.9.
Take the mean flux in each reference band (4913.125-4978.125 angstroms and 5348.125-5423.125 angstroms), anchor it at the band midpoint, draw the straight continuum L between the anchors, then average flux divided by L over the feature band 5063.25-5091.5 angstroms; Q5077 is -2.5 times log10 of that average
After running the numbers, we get 0.02 mag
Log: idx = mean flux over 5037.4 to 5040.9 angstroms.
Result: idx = 1.17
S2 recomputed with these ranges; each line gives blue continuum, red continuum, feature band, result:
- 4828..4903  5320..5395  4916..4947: -0.05 mag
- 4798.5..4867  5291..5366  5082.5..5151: 0.01 mag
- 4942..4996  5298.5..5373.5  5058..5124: 0.04 mag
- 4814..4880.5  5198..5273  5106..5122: 0.00 mag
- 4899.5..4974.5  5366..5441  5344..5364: 0.00 mag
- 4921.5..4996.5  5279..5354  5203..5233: 0.05 mag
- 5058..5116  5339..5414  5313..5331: 0.03 mag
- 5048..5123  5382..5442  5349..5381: -0.03 mag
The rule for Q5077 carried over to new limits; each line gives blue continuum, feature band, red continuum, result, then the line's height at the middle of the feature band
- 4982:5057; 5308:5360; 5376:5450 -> 0.032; 1.25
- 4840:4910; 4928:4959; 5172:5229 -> -0.091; 1.16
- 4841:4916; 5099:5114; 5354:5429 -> 0.014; 1.2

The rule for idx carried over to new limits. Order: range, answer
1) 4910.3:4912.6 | 1.27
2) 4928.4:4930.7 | 1.25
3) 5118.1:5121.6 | 1.16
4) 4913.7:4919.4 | 1.2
